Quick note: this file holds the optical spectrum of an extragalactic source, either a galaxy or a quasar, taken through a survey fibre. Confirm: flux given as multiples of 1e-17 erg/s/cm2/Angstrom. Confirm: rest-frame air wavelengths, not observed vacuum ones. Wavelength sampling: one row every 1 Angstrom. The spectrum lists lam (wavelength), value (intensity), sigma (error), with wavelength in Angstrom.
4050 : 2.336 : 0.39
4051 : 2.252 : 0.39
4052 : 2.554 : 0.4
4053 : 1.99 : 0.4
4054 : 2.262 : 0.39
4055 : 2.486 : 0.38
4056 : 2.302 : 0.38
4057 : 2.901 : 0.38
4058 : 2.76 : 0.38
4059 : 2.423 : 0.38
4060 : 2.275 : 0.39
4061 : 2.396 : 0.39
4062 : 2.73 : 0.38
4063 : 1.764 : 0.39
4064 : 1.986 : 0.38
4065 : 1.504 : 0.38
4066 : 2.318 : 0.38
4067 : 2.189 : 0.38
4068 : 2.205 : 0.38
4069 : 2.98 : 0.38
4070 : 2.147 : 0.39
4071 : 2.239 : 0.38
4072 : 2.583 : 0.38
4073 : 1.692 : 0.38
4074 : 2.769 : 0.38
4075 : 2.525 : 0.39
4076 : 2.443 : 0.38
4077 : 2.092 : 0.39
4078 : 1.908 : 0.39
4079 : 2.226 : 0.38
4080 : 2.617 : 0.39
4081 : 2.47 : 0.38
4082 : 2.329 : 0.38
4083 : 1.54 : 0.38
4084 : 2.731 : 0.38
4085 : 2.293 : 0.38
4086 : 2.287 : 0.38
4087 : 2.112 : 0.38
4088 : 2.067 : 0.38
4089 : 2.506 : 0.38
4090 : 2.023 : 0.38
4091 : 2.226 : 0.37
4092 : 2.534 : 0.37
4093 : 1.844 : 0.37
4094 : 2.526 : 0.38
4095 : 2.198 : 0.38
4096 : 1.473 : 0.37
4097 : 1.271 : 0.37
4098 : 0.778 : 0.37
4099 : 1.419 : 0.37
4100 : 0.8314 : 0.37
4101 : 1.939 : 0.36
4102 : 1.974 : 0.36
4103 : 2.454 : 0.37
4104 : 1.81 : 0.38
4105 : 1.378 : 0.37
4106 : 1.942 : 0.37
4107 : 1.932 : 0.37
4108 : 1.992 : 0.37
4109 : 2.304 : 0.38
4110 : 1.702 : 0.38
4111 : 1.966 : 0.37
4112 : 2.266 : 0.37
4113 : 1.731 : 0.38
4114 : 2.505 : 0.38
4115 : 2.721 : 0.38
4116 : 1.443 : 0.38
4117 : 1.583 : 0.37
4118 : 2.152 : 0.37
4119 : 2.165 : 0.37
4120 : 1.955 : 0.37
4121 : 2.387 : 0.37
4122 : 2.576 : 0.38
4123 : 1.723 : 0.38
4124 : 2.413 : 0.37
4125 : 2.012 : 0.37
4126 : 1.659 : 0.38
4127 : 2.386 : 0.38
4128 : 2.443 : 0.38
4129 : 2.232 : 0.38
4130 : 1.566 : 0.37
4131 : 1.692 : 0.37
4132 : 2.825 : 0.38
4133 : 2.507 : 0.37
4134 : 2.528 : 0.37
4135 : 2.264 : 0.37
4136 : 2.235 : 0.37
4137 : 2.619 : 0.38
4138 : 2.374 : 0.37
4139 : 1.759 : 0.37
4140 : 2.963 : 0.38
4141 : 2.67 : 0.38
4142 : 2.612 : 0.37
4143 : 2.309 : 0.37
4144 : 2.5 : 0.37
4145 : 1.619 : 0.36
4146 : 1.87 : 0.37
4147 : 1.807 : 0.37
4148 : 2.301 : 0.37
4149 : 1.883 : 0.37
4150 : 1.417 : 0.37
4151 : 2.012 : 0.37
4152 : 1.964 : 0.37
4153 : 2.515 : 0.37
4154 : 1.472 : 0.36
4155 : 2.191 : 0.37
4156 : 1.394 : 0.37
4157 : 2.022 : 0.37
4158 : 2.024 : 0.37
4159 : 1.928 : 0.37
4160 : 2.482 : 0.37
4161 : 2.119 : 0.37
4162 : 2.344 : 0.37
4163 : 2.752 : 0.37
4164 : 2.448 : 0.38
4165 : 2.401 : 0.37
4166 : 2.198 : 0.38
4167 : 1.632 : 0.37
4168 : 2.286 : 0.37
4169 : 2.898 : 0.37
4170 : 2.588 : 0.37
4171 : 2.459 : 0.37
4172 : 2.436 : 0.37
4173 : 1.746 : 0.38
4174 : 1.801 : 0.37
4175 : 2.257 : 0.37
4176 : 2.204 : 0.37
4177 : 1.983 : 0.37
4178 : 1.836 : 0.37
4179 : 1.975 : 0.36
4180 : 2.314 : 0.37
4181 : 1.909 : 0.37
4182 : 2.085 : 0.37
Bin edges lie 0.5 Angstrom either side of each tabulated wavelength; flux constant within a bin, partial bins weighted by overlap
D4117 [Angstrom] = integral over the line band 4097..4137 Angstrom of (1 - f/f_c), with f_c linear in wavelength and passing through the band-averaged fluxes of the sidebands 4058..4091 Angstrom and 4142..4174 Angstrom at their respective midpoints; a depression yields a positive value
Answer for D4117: 3.4 Angstrom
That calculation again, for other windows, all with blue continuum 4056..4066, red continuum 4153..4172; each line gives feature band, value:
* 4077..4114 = 4.5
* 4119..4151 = 0.7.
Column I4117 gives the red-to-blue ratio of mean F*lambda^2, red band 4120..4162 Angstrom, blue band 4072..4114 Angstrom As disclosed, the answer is 1.08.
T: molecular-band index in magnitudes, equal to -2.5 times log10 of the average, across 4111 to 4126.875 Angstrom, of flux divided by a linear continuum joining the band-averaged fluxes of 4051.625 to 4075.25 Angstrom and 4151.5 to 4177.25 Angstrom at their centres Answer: 0.08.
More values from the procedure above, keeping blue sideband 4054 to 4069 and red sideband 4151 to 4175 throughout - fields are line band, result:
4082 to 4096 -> 0.04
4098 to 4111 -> 0.26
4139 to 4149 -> -0.02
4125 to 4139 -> 0.00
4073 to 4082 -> -0.02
